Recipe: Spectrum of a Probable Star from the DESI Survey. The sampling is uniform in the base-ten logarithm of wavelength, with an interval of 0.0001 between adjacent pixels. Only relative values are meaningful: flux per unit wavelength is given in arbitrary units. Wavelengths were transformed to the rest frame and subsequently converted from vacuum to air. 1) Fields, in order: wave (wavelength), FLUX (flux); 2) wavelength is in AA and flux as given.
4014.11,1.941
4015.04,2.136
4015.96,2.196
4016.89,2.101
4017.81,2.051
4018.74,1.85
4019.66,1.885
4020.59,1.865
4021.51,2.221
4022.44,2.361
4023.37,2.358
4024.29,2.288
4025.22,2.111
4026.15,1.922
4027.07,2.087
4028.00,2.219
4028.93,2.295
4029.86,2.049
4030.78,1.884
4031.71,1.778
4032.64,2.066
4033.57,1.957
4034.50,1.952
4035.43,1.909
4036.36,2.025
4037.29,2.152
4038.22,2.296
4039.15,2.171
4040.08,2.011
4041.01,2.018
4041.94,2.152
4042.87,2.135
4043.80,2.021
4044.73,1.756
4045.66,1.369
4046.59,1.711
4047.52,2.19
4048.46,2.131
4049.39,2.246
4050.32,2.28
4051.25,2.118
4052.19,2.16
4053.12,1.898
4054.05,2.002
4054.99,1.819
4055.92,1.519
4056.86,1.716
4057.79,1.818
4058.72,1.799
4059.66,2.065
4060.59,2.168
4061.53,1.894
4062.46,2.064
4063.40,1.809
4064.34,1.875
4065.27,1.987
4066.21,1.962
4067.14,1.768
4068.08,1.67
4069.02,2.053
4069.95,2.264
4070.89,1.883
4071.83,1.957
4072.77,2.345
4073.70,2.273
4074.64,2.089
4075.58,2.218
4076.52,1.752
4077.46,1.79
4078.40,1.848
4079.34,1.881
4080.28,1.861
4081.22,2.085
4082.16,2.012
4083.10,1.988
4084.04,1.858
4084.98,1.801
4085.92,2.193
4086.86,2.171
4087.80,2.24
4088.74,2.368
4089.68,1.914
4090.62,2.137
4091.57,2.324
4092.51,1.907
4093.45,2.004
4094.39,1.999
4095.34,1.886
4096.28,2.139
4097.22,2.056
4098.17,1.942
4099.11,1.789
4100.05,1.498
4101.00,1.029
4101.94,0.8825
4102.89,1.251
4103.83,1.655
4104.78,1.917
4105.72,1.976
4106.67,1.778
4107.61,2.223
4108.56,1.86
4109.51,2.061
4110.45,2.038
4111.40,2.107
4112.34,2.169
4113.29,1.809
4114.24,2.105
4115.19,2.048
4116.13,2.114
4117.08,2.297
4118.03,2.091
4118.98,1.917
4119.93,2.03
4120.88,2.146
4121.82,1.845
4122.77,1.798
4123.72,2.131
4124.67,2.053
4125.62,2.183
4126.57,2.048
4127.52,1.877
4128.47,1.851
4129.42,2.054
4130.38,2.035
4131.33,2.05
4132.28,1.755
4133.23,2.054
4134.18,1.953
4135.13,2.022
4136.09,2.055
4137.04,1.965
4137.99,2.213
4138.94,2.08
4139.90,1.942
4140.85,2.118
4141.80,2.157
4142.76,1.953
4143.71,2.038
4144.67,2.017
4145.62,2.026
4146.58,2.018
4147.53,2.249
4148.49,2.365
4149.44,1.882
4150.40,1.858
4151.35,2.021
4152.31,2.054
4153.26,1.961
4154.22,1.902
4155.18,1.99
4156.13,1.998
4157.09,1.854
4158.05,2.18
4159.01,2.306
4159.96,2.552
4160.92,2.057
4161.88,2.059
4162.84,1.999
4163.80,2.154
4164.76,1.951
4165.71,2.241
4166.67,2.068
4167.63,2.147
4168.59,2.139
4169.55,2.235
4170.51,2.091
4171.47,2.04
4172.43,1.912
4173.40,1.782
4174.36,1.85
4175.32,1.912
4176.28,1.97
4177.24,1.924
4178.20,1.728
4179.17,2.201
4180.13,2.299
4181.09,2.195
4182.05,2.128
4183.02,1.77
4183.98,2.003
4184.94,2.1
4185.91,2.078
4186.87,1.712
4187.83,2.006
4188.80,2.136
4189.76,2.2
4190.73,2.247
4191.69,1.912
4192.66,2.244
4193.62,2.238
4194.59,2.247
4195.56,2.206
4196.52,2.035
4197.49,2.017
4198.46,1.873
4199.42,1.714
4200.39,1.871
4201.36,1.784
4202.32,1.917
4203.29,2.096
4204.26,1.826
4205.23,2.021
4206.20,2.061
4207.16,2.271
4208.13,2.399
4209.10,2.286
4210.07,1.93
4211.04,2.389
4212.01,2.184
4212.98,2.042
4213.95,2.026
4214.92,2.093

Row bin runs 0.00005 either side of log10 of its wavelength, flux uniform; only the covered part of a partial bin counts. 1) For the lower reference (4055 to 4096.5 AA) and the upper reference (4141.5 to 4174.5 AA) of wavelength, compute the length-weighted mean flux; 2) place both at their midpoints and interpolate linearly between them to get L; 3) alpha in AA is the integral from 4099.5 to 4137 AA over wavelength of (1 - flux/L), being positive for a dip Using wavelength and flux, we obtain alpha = 2.0 AA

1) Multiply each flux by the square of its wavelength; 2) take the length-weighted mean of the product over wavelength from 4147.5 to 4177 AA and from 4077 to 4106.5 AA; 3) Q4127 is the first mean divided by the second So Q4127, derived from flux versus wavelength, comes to 1.1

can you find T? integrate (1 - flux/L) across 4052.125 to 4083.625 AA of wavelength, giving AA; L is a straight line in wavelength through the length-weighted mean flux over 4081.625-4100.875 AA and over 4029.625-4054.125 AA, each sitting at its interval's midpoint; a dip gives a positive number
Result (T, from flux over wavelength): 0.9 AA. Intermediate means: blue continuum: 2.02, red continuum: 1.99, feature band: 1.95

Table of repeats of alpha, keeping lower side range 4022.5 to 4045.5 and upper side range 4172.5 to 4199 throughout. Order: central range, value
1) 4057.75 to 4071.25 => 0.75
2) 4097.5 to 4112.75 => 2.13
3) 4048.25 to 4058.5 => 0.47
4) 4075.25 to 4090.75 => 0.39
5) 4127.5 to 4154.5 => 0.29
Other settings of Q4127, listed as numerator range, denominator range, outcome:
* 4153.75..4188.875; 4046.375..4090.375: 1.08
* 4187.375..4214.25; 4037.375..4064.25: 1.13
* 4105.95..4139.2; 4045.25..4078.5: 1.06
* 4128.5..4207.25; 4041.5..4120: 1.09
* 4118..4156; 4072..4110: 1.07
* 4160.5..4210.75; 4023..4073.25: 1.09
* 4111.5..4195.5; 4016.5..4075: 1.07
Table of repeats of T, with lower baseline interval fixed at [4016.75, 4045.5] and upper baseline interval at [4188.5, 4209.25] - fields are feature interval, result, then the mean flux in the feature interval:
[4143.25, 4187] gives 0.42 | 2.05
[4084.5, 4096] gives -0.11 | 2.08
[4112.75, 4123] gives 0.19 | 2.02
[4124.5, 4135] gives 0.37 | 1.99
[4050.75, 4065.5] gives 0.99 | 1.92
